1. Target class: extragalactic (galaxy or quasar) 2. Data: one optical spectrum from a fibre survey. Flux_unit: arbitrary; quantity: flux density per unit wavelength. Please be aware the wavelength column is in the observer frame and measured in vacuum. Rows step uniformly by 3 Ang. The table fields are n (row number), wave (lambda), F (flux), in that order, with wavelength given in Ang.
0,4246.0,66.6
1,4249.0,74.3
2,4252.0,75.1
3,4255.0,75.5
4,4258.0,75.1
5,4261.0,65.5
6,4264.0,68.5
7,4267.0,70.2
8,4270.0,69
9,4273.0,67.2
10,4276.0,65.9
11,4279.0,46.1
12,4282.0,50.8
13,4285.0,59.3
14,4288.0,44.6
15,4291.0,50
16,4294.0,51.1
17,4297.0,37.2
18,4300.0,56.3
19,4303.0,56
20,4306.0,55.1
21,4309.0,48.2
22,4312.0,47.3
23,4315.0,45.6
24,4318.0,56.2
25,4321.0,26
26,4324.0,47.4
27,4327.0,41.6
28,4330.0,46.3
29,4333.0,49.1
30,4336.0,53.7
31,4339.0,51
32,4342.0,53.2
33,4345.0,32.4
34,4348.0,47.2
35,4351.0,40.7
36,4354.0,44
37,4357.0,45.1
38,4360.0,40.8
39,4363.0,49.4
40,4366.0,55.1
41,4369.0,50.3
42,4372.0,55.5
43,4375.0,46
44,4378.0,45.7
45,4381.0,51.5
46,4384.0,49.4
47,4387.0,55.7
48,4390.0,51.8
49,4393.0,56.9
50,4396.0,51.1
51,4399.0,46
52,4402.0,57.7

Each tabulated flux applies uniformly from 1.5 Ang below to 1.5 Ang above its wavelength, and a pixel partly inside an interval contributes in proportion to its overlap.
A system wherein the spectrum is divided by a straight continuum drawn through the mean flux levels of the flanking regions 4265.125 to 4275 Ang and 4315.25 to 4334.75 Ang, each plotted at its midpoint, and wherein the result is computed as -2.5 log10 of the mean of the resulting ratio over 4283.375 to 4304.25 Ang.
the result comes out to 0.15 mag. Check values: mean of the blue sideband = 68.6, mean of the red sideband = 44.6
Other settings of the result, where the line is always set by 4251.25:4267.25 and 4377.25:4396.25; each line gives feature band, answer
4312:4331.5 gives 0.370 mag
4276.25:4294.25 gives 0.299 mag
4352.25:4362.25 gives 0.280 mag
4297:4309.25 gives 0.230 mag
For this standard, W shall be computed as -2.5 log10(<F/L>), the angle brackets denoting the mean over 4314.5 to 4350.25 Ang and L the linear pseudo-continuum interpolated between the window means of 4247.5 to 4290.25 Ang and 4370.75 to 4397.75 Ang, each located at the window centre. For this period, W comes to 0.25 mag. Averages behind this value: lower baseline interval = 64.5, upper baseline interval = 51.4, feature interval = 45.7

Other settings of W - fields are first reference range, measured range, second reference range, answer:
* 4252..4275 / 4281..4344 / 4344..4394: 0.22 mag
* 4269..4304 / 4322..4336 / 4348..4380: 0.09 mag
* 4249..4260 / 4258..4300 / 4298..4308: 0.12 mag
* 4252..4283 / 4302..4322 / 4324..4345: 0.13 mag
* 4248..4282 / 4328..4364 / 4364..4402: 0.22 mag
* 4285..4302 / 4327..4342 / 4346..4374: -0.03 mag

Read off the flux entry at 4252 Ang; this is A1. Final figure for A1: 75.1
